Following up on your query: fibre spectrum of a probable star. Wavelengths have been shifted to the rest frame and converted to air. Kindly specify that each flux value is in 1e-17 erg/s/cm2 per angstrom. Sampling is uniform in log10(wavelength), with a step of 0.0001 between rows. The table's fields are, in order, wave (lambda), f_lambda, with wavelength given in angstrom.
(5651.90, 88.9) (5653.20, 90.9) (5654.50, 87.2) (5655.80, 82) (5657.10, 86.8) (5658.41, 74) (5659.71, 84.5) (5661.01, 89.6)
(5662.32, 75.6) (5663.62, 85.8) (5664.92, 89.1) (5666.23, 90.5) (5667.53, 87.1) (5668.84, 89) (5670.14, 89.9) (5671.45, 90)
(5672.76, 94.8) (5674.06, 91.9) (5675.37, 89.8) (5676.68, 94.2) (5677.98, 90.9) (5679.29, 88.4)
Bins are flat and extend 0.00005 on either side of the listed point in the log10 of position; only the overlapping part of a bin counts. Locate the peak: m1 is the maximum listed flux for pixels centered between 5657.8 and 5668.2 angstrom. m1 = 90.5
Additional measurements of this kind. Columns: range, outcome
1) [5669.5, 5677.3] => 94.8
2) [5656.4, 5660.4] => 86.8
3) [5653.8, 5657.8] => 87.2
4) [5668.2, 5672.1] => 90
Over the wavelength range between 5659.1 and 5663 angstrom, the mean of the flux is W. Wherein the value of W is 83.3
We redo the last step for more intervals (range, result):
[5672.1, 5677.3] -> 92.6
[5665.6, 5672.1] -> 89.3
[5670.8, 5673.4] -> 92.3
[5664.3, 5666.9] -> 89.8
